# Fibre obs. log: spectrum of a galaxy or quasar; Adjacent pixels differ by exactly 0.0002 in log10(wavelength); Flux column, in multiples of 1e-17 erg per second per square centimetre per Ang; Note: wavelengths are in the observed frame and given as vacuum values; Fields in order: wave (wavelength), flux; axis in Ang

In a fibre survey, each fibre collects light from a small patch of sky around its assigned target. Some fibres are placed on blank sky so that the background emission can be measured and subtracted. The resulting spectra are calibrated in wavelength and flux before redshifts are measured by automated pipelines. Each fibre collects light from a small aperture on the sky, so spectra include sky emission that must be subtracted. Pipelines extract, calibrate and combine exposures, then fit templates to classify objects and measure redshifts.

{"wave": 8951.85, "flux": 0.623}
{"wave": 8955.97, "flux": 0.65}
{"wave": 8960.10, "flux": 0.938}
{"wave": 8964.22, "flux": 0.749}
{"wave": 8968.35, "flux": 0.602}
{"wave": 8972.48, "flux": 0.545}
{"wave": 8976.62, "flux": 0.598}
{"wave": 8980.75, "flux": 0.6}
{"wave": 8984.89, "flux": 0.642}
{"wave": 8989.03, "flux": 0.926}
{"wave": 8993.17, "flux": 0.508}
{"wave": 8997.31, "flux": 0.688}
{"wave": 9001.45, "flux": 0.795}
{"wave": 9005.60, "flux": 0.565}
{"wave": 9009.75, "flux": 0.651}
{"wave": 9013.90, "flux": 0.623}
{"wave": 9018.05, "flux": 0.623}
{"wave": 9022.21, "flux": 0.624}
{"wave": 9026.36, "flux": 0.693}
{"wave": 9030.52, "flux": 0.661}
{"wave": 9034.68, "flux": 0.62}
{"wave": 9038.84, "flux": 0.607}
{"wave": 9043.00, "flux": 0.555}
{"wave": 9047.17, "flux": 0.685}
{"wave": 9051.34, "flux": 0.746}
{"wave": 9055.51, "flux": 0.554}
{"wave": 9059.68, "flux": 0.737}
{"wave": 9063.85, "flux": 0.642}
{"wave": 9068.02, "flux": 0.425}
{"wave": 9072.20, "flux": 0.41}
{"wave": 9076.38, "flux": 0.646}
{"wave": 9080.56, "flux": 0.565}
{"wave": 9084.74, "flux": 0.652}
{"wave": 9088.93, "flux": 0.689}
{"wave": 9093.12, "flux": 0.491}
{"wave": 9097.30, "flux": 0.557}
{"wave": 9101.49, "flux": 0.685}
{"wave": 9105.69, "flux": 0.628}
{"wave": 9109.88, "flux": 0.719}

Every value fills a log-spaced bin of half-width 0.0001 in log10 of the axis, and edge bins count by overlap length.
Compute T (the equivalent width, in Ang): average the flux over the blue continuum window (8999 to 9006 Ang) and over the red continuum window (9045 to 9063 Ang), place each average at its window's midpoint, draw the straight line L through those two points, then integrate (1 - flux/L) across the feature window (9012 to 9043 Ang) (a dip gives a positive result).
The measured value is 2.8 Ang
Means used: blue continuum 0.708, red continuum 0.677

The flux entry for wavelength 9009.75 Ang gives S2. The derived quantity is 0.651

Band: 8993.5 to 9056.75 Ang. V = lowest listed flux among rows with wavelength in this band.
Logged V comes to 0.554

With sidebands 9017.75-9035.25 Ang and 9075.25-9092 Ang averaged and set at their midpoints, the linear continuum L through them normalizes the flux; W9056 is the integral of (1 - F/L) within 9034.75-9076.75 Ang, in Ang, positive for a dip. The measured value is 2.6 Ang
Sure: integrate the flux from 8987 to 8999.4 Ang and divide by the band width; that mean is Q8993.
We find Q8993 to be 0.707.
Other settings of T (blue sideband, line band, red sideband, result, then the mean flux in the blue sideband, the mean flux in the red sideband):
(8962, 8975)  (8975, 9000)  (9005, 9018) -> -1.5 Ang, 0.635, 0.62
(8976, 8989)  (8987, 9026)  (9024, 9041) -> -0.8 Ang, 0.664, 0.645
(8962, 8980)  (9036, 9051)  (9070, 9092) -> -0.8 Ang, 0.625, 0.587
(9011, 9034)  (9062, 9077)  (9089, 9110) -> 2.6 Ang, 0.644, 0.613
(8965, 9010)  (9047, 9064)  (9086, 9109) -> -1.2 Ang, 0.65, 0.617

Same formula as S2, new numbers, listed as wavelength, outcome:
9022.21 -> 0.624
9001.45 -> 0.795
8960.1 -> 0.938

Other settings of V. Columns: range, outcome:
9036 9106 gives 0.41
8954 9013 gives 0.508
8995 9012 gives 0.565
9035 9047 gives 0.555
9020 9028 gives 0.624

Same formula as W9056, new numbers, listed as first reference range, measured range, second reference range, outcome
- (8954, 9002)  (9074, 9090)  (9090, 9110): -0.3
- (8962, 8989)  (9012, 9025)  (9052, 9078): -0.3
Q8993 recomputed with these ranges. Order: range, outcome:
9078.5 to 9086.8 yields 0.609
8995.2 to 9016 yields 0.664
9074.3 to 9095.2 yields 0.608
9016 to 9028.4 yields 0.647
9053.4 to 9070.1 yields 0.59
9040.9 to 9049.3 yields 0.62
